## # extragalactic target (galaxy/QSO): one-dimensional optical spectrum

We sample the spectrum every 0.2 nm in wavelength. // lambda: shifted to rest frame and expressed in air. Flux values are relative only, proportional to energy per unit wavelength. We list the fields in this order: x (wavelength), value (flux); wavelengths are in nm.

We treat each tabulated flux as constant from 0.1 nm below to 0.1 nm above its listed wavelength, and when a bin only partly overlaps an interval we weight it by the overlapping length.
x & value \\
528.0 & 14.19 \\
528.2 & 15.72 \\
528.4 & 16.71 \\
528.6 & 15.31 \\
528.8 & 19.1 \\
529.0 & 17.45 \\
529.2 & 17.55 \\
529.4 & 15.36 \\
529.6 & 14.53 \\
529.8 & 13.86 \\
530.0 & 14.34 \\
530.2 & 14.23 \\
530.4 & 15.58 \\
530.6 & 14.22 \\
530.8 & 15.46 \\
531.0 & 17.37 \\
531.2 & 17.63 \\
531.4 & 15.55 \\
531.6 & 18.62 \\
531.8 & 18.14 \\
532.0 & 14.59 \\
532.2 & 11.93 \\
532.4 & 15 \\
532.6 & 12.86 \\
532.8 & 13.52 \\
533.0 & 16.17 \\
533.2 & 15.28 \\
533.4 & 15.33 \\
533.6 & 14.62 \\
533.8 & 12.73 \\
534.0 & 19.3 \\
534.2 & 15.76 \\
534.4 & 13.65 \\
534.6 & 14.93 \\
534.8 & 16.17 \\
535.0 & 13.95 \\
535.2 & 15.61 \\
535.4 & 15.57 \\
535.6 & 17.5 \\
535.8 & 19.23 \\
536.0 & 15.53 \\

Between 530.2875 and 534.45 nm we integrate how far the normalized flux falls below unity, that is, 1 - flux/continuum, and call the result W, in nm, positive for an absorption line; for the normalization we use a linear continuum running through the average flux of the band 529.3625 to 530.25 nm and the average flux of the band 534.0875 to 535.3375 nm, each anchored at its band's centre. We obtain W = -0.19 nm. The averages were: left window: 14.4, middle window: 15.4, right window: 15.1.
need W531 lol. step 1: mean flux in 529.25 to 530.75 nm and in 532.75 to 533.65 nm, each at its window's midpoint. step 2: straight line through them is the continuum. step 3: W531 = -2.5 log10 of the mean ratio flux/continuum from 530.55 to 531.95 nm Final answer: -0.13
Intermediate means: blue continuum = 14.7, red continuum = 15.1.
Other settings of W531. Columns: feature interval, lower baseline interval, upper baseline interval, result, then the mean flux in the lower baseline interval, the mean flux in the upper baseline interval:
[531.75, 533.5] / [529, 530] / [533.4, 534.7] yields 0.043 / 15.4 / 15.2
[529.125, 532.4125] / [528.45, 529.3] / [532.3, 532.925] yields 0.000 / 17.3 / 13.9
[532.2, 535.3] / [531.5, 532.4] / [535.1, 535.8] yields 0.092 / 15.7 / 16.7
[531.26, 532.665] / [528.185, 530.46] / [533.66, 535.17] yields 0.010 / 15.8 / 15.2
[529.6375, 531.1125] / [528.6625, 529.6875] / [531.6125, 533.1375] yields 0.071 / 16.8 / 14.8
